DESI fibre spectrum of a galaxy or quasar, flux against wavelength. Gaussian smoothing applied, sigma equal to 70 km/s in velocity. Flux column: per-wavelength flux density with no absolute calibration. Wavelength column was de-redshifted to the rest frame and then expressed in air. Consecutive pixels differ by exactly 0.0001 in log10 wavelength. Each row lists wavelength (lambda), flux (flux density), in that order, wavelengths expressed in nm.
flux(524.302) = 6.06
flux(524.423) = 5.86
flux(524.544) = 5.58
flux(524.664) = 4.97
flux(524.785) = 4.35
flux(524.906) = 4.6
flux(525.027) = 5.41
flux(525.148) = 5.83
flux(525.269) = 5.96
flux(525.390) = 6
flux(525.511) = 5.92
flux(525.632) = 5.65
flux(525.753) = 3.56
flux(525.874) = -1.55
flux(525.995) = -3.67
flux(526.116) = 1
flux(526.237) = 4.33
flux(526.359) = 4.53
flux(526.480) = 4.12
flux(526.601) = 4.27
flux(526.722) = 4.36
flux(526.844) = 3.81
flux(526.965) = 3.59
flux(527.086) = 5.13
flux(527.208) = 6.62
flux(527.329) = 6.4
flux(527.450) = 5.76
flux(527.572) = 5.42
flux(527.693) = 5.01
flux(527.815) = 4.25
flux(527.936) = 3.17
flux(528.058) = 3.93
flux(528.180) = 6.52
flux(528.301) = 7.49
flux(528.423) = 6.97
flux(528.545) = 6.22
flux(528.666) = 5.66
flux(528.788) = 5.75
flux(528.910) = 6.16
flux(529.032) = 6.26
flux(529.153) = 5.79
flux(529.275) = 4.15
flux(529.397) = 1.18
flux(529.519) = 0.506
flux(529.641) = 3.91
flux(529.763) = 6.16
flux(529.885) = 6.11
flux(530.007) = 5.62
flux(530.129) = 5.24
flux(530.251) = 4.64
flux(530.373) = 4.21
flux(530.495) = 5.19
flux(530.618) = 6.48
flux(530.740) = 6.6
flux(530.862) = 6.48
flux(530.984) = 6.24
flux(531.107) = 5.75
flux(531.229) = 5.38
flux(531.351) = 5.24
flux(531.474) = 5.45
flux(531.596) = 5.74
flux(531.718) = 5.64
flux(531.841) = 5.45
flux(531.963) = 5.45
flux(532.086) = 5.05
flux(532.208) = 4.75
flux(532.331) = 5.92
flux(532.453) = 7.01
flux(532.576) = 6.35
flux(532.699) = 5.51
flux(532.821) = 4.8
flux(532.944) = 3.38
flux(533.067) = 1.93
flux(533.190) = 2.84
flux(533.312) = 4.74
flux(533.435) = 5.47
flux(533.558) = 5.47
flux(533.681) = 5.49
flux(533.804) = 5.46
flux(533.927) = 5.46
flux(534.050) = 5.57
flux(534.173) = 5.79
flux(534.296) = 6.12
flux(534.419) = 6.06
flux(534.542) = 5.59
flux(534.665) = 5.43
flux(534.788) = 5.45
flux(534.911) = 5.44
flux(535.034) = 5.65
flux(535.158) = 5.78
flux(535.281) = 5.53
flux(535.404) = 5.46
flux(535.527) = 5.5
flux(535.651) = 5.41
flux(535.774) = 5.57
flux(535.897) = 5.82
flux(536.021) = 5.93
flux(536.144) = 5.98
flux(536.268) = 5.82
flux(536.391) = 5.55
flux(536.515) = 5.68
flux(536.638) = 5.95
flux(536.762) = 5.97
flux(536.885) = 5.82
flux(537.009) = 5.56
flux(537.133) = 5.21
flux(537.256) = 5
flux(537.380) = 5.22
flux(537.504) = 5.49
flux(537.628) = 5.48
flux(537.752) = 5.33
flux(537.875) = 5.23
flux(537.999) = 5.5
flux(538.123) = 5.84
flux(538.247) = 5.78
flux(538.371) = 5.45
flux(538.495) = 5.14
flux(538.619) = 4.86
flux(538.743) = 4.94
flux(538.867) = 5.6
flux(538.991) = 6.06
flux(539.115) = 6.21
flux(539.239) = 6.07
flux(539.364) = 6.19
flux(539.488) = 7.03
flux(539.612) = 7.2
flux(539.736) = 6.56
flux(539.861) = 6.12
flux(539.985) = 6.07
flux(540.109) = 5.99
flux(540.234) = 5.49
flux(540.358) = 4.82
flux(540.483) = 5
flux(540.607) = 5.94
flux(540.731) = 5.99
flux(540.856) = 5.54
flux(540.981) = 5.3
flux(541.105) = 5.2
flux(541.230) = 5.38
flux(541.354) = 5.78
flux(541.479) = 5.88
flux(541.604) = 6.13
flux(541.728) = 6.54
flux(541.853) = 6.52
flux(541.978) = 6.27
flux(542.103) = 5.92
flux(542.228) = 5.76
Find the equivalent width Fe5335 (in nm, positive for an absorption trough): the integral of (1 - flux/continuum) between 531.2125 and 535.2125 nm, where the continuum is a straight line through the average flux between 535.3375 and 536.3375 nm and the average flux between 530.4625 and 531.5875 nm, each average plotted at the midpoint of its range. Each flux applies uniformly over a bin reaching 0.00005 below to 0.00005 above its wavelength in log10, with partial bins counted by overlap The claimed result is 0.340 nm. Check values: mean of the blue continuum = 5.88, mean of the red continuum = 5.69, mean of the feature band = 5.3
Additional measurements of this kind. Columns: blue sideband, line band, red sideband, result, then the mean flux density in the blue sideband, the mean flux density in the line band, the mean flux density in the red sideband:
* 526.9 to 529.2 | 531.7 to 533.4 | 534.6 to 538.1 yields 0.204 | 5.58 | 4.9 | 5.57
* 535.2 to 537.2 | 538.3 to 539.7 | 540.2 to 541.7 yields -0.072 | 5.67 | 5.9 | 5.56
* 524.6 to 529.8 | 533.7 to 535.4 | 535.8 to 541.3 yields -0.112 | 4.54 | 5.63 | 5.69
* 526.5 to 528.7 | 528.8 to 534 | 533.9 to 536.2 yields 0.318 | 5.23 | 5.12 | 5.66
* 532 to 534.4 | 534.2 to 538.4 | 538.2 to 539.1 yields -0.240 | 5.13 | 5.61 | 5.44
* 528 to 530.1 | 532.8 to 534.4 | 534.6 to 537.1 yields 0.194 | 5.2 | 4.84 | 5.66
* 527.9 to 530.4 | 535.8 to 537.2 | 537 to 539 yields -0.113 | 5.06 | 5.75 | 5.37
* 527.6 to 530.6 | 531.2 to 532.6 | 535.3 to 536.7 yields -0.081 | 5.03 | 5.61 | 5.69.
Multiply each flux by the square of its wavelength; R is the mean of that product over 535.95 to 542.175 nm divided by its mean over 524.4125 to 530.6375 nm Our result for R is 1.3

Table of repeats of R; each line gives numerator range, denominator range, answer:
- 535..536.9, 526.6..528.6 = 1.12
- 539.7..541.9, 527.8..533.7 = 1.16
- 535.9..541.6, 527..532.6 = 1.09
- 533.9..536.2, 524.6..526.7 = 1.52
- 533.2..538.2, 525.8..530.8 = 1.25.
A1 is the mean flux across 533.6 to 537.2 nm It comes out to 5.66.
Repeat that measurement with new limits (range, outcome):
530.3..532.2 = 5.59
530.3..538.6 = 5.46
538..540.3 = 5.91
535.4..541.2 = 5.68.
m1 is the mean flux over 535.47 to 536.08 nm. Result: 5.64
